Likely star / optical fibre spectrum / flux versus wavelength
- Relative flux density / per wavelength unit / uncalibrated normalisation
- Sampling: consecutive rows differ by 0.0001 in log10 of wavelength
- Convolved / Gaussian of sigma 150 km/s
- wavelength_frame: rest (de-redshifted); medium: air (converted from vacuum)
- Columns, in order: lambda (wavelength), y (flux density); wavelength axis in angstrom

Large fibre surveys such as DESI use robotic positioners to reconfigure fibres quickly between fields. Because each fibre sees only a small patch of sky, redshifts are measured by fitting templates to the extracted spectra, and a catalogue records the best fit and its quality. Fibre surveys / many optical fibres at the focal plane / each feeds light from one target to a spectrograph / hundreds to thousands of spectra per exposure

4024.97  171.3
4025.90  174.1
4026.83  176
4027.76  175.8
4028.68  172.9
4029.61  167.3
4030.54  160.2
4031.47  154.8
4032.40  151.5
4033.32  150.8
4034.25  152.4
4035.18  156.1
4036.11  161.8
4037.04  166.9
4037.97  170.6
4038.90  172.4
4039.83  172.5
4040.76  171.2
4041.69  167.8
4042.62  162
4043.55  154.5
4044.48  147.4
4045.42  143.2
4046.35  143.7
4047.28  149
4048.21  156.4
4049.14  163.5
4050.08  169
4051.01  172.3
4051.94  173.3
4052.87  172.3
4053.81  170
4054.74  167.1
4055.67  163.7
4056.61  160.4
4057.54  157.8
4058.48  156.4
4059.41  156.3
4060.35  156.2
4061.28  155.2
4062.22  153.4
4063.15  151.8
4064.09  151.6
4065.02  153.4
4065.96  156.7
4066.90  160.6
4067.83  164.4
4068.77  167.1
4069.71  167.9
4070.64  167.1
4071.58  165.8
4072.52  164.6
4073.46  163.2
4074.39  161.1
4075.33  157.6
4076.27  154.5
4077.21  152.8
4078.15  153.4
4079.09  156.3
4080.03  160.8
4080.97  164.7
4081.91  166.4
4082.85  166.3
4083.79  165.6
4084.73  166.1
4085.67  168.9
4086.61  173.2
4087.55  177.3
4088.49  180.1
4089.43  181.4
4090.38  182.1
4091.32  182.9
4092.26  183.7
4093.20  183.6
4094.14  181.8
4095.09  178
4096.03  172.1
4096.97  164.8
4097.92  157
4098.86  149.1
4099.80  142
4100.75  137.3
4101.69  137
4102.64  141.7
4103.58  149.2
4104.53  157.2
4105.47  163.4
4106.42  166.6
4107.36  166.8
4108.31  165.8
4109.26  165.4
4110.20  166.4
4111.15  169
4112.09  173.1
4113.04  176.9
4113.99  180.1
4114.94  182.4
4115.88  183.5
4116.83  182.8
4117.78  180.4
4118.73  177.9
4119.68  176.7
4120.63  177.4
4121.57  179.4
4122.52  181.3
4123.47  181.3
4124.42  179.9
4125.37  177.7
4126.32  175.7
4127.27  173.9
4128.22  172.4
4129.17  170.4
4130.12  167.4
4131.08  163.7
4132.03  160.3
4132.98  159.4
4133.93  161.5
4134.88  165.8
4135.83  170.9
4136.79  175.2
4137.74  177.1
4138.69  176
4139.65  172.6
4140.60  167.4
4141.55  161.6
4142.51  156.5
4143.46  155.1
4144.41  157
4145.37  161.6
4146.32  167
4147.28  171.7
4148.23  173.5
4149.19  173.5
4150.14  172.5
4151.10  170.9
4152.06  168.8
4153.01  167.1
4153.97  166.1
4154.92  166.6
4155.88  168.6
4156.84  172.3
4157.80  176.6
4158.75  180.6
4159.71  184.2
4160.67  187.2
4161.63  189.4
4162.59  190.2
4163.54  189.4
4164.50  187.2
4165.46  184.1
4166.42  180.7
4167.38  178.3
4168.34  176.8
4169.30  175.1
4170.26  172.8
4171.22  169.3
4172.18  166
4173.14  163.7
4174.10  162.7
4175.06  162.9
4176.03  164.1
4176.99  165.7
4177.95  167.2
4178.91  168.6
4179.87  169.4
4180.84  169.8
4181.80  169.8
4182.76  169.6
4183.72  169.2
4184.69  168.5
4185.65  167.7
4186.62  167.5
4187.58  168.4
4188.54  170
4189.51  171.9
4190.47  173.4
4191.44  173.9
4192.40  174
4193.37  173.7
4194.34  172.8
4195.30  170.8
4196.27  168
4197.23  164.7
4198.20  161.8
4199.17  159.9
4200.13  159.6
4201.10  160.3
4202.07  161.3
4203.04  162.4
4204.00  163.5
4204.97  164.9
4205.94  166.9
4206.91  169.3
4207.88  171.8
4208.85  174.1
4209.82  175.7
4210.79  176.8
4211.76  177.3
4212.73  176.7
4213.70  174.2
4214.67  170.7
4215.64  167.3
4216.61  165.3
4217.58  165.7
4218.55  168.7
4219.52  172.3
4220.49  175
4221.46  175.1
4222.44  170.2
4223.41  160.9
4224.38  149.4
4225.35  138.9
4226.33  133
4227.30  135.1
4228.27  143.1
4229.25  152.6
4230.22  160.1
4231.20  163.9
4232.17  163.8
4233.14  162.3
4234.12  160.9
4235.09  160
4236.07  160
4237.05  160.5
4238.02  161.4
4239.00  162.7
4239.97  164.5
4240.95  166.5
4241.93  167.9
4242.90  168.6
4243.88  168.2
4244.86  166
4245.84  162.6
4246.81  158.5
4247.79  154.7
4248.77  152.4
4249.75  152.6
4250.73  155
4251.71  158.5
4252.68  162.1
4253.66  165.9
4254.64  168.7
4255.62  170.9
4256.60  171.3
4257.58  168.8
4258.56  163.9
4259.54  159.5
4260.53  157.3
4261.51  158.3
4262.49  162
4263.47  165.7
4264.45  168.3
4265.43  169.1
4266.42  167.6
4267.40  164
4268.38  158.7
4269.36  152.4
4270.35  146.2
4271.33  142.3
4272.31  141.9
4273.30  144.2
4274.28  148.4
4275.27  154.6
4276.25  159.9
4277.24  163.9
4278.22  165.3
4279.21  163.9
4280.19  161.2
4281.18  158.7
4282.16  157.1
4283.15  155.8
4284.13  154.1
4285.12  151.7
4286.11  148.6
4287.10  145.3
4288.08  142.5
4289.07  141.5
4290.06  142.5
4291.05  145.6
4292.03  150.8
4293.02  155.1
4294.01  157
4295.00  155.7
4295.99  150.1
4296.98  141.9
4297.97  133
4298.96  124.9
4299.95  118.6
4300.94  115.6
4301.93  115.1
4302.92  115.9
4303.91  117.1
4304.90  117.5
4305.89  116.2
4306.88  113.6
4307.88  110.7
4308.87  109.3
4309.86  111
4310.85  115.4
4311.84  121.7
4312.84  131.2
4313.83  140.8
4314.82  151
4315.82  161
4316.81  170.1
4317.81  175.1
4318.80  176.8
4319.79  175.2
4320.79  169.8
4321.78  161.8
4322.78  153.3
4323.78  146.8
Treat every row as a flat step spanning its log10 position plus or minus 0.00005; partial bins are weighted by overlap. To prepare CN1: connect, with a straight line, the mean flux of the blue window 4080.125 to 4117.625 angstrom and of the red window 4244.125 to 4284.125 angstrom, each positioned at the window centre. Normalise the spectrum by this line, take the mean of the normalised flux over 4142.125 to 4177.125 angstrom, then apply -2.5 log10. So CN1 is -0.05 mag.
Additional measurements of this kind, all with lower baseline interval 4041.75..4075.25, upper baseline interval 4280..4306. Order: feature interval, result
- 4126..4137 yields -0.093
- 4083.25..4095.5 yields -0.128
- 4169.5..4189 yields -0.122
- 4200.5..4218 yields -0.148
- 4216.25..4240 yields -0.096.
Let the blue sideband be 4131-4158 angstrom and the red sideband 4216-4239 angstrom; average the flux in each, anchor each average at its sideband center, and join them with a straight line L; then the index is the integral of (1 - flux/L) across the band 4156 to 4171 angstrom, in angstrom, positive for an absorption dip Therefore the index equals -1.4 angstrom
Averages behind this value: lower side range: 167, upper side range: 159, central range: 181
